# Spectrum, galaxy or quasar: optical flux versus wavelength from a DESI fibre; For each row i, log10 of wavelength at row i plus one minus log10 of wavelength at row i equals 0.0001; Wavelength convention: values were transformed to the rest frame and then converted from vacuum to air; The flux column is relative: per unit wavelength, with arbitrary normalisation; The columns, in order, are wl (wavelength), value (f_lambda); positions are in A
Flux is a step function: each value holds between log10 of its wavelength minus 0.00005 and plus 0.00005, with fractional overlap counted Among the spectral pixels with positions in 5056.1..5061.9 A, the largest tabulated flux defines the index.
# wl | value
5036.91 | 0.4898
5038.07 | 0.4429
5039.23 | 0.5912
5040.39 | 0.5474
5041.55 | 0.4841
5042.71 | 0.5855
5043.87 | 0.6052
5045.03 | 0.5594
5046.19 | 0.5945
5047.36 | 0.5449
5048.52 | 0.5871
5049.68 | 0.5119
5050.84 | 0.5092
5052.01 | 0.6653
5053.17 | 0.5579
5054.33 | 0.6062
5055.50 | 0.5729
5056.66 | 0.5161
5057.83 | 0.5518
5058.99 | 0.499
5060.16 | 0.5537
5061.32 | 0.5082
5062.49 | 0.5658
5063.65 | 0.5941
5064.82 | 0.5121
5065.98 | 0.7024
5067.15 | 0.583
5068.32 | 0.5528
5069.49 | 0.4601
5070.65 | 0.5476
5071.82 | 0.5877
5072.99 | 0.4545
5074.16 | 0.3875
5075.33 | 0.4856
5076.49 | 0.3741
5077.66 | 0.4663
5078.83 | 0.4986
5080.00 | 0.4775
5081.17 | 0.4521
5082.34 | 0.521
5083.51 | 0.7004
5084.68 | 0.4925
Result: 0.5537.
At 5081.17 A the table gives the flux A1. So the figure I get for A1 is 0.4521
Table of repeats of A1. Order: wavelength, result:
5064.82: 0.5121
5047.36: 0.5449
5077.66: 0.4663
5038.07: 0.4429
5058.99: 0.499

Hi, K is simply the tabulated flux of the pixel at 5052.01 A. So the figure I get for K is 0.6653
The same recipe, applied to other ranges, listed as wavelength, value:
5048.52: 0.5871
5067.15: 0.583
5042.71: 0.5855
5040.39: 0.5474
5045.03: 0.5594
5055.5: 0.5729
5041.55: 0.4841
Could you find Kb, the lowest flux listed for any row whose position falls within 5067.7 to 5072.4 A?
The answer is 0.4601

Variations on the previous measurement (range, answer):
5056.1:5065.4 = 0.499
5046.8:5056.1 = 0.5092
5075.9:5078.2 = 0.3741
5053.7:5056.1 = 0.5729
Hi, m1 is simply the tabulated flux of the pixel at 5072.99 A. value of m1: 0.4545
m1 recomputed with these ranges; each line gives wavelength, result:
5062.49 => 0.5658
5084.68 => 0.4925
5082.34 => 0.521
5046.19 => 0.5945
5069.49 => 0.4601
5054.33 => 0.6062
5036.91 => 0.4898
